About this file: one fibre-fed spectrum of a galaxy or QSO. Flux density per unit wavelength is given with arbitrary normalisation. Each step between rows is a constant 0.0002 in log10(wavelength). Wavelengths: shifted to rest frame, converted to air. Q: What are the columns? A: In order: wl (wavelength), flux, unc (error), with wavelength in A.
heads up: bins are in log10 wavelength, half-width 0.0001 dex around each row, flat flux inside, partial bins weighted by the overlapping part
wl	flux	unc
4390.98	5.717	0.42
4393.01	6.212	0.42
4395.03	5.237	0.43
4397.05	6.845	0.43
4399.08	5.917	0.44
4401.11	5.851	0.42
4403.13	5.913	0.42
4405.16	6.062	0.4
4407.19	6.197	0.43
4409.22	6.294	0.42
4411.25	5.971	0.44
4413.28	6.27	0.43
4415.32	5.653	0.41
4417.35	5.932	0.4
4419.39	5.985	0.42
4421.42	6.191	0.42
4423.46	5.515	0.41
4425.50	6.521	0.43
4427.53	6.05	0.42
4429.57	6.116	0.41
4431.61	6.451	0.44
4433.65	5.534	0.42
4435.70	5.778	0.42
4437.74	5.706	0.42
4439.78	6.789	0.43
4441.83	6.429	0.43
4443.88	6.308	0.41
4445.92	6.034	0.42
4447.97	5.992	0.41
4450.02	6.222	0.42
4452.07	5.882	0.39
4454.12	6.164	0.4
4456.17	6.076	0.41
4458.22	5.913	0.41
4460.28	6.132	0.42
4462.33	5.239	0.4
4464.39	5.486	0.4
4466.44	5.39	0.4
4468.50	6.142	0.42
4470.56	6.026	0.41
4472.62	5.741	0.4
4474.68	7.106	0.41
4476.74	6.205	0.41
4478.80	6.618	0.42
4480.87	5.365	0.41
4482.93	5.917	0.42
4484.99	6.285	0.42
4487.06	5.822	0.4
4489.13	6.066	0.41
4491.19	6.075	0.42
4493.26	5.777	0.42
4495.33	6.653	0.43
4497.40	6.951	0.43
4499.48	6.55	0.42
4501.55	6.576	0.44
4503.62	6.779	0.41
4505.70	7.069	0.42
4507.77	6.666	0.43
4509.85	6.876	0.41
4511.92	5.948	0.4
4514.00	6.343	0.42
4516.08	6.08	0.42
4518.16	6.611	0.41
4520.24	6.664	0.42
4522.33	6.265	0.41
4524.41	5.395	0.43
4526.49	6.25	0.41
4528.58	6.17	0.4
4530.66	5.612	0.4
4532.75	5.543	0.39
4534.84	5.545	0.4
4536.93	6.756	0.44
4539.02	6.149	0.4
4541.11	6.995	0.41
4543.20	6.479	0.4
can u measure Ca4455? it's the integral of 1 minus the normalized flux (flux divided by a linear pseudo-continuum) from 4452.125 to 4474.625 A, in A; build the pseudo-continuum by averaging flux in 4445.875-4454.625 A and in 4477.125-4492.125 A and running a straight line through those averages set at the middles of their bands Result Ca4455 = 0.6 A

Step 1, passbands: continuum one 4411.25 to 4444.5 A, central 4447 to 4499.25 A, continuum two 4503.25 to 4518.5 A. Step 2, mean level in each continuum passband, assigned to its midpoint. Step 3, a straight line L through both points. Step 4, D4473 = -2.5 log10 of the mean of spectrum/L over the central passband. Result 0.05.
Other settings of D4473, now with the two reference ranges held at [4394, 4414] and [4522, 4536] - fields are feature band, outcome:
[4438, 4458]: -0.04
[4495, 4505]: -0.15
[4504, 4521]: -0.12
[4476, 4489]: -0.02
